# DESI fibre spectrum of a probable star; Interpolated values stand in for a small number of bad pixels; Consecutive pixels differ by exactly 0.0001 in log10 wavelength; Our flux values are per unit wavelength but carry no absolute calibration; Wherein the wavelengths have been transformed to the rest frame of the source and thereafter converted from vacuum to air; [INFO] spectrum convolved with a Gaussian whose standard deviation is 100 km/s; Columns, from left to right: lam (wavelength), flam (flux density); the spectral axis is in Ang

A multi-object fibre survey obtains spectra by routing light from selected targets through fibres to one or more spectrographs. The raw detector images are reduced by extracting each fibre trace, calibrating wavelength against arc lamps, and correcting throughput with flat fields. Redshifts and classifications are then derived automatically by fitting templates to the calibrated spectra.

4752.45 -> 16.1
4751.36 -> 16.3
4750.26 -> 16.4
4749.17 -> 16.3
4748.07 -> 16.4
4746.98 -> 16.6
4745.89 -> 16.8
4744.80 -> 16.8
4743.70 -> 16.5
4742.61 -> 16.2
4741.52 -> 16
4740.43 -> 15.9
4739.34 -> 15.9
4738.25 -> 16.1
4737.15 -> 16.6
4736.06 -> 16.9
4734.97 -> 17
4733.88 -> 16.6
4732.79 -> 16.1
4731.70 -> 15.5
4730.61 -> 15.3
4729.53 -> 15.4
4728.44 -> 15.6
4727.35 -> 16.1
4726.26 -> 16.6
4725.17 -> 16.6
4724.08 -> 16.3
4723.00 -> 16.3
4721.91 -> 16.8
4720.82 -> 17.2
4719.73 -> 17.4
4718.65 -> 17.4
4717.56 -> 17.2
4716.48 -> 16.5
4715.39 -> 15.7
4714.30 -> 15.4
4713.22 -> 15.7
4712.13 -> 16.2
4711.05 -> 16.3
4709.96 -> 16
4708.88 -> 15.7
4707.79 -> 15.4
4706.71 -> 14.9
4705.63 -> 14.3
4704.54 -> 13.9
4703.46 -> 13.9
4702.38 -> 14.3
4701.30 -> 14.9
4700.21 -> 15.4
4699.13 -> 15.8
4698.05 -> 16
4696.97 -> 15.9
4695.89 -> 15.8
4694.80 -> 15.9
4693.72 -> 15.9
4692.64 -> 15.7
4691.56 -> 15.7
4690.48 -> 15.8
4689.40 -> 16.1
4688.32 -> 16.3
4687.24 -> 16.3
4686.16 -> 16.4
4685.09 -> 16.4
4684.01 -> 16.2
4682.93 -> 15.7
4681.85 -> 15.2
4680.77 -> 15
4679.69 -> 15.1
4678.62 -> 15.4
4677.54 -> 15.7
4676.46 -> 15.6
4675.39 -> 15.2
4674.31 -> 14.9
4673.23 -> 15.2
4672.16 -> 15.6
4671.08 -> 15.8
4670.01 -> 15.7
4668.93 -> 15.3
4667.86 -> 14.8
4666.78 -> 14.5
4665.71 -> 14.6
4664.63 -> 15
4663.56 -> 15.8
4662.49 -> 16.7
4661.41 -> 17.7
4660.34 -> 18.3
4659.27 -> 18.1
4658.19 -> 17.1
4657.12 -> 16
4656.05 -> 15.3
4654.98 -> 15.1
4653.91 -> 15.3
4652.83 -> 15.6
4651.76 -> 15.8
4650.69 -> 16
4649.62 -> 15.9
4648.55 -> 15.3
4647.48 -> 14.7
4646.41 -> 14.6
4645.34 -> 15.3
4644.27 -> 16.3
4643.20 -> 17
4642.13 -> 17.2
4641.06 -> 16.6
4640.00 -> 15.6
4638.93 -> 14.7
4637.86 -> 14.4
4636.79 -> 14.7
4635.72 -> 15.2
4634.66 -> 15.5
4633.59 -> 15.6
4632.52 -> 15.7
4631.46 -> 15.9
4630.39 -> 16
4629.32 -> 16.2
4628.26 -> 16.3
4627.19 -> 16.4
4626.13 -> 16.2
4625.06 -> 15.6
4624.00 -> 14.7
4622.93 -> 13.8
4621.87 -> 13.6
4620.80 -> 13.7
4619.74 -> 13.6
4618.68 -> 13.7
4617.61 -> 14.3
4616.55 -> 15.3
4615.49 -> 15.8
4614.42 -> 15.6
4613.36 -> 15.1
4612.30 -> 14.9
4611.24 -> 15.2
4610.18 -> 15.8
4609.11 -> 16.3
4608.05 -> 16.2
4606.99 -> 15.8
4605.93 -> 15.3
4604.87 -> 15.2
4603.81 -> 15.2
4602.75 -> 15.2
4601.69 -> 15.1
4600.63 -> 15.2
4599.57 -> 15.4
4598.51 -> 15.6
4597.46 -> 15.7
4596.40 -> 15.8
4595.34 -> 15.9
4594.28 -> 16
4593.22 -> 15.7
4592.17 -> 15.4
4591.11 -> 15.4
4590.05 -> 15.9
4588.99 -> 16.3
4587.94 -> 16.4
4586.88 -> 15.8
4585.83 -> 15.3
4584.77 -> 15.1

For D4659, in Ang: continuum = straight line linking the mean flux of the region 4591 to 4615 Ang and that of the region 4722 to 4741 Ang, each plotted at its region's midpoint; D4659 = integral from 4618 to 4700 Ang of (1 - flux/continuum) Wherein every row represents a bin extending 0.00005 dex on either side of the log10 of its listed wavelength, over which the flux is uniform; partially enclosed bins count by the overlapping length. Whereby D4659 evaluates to 1.0 Ang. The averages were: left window 15.5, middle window 15.6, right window 16.2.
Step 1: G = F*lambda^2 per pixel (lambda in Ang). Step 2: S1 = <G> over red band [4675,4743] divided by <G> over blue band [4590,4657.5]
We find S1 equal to 1.07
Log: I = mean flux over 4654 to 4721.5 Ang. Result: 15.8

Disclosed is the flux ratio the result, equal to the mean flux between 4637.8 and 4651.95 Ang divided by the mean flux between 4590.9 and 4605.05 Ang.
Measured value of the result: 1.0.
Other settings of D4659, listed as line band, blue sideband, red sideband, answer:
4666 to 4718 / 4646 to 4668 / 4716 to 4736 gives 2.0 Ang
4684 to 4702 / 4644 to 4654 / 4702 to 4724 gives -0.2 Ang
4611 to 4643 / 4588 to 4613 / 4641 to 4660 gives 1.1 Ang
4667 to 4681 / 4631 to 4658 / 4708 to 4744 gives 0.5 Ang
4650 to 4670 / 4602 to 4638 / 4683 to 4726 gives -0.5 Ang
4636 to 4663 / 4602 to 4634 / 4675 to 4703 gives -0.9 Ang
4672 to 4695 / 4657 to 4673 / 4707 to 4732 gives 0.6 Ang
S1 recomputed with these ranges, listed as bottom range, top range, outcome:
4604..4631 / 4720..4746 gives 1.12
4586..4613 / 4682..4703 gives 1.05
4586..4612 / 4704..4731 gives 1.08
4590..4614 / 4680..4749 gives 1.08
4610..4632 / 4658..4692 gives 1.07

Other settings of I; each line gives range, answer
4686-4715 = 15.5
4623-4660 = 15.7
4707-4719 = 16.1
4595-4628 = 15.2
